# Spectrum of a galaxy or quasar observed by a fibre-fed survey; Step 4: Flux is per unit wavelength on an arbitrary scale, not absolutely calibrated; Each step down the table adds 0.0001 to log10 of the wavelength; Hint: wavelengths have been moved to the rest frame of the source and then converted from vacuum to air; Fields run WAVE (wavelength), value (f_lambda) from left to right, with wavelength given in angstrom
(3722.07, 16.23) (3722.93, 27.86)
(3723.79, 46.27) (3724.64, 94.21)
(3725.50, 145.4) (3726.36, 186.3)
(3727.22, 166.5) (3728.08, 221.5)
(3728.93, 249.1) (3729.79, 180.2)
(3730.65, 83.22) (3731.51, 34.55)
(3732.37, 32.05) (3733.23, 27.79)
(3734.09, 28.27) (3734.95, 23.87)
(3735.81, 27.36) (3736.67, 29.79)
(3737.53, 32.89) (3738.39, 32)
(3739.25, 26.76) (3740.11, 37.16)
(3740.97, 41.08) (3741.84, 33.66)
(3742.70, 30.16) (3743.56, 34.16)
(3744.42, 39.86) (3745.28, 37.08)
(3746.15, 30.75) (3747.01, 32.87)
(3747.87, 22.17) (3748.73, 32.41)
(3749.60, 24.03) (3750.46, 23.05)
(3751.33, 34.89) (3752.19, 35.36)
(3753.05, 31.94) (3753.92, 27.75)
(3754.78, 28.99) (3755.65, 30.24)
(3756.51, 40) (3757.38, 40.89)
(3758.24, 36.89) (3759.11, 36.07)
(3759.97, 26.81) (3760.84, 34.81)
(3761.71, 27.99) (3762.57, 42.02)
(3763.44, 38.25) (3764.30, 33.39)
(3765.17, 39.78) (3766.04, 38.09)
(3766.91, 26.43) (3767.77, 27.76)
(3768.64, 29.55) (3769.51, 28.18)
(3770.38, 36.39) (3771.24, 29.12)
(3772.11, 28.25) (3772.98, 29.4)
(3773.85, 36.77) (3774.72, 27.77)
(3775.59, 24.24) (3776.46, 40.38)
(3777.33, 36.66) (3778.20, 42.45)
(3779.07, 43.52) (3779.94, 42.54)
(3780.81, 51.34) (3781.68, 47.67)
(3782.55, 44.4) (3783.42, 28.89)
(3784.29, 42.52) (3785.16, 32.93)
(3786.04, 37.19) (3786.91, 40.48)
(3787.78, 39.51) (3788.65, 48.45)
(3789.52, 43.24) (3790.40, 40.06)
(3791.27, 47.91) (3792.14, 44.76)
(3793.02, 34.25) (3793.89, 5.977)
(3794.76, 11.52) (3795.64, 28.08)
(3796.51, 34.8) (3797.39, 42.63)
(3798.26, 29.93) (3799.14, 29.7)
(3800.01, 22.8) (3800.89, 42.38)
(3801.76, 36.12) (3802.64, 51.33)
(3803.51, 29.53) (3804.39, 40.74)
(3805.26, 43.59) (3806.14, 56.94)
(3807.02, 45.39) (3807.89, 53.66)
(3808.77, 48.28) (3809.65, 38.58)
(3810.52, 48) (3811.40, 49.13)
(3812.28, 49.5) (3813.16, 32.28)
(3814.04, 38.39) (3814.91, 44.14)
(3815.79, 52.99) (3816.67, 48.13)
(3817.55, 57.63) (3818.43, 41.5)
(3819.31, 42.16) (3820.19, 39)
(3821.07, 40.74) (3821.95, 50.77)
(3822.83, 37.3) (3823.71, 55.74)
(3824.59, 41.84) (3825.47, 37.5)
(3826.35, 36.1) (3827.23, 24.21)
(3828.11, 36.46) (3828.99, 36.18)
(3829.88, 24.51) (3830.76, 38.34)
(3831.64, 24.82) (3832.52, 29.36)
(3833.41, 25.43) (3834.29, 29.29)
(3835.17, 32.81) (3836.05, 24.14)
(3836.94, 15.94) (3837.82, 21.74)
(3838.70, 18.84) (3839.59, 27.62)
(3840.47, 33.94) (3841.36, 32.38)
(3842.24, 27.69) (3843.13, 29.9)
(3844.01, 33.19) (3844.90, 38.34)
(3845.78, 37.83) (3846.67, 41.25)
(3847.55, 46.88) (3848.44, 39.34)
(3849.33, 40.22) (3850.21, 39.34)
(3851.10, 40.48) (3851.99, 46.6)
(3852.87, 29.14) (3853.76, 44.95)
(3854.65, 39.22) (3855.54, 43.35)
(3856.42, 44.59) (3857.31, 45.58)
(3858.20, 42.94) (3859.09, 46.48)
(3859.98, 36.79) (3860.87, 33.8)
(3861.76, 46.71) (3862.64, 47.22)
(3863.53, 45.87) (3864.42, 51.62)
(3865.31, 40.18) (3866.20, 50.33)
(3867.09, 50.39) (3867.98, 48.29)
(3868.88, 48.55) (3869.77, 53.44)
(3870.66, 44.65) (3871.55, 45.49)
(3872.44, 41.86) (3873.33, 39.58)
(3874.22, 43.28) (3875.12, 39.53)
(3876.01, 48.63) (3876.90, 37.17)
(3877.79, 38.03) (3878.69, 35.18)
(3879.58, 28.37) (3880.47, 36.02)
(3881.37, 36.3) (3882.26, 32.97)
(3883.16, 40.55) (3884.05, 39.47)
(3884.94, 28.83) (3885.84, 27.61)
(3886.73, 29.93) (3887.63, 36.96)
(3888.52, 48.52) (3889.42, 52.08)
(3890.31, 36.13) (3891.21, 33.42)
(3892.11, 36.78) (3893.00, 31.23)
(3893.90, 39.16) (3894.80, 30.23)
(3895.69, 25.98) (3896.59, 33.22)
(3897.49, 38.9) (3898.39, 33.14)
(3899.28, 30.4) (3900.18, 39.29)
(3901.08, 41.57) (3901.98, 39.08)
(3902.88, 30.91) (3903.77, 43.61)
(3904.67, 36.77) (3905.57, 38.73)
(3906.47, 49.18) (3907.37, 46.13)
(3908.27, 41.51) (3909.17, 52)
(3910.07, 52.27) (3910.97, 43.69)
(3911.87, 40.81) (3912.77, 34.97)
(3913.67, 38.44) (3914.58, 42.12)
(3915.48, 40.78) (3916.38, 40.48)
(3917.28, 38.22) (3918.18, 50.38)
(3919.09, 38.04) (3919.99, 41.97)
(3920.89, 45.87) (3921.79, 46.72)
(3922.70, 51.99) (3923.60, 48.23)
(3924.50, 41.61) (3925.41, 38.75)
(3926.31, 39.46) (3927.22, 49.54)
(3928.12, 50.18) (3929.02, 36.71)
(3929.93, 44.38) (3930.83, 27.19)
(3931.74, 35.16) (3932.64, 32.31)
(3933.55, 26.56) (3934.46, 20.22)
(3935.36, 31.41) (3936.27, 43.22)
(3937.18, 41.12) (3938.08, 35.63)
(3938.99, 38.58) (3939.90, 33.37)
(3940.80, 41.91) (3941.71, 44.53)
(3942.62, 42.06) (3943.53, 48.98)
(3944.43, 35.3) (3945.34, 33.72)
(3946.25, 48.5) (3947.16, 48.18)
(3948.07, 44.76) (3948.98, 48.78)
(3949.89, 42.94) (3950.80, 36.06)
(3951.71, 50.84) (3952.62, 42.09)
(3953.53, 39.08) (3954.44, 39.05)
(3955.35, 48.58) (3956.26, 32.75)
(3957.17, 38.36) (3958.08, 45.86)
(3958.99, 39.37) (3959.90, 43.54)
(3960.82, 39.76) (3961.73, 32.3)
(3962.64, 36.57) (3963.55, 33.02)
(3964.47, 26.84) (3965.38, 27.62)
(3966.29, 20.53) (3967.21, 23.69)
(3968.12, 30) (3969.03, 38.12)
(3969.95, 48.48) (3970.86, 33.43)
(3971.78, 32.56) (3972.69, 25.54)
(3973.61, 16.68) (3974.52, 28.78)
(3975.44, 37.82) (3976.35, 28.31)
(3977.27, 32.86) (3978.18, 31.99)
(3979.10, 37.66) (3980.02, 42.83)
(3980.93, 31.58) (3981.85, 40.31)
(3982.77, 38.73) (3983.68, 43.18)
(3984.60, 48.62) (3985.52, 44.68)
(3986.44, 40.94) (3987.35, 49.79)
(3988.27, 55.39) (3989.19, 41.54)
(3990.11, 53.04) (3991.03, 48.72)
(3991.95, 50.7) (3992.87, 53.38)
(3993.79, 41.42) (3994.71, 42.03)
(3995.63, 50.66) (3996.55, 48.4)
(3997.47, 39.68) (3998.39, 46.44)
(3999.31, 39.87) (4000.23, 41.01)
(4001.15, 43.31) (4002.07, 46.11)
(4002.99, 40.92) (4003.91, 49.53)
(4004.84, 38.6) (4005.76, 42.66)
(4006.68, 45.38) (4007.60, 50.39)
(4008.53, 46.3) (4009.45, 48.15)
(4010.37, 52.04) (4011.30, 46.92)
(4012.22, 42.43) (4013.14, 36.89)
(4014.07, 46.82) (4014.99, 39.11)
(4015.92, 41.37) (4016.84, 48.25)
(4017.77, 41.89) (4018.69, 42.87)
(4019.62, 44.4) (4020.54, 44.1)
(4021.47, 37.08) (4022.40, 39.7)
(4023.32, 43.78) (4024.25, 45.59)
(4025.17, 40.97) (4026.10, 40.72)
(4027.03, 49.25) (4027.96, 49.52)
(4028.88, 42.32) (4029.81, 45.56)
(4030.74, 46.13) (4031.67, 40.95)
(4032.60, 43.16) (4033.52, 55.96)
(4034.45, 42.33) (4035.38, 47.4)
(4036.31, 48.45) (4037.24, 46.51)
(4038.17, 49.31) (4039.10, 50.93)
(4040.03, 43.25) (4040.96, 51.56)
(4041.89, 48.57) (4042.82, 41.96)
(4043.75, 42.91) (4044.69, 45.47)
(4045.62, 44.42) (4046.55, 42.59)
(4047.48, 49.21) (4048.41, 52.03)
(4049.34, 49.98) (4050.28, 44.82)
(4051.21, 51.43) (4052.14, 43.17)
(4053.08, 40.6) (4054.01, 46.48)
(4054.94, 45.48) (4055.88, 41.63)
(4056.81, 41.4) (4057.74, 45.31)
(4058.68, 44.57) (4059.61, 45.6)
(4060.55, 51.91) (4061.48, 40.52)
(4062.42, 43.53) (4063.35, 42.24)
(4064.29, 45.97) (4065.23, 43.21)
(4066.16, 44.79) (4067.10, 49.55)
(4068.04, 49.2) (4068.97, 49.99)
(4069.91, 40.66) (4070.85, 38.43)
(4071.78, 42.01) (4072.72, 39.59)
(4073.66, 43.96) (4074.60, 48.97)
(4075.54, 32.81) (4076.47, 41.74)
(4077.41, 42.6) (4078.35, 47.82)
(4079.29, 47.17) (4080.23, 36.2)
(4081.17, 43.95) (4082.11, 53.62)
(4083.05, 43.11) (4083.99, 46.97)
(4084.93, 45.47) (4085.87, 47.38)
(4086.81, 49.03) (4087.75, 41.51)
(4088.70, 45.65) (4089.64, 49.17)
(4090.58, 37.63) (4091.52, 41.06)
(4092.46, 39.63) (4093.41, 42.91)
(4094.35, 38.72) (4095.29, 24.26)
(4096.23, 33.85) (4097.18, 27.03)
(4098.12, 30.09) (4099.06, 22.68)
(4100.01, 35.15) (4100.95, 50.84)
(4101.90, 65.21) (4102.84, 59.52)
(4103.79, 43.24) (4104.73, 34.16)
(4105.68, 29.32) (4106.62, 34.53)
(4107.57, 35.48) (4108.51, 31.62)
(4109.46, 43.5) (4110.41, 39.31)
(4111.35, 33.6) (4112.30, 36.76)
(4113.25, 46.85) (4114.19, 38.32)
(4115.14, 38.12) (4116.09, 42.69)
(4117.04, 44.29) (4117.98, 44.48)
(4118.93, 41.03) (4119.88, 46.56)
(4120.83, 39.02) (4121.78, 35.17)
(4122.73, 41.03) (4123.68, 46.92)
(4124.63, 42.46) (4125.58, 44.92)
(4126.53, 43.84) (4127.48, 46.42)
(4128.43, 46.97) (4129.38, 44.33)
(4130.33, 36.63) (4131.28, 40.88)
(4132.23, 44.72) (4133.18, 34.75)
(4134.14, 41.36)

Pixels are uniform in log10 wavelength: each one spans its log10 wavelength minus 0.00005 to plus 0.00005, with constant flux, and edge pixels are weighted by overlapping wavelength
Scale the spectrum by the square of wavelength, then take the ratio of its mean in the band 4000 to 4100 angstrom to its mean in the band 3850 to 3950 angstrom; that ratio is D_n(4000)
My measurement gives 1.17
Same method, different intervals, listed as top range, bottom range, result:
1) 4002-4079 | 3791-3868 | 1.30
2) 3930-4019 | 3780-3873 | 1.10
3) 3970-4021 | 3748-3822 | 1.26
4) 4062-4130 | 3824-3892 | 1.25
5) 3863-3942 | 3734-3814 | 1.20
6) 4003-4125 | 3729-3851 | 1.33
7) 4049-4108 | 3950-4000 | 1.15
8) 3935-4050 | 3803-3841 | 1.20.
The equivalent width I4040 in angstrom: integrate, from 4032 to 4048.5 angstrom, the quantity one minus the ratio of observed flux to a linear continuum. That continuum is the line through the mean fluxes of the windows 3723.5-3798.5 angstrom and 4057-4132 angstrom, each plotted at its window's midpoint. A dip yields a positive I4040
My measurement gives -1.6 angstrom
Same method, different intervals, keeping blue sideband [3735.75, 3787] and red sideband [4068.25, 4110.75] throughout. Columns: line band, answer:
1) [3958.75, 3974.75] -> 2.7 angstrom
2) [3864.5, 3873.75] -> -2.5 angstrom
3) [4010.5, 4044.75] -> -4.1 angstrom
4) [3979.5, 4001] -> -3.1 angstrom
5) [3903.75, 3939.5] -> -3.0 angstrom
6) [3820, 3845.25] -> 2.3 angstrom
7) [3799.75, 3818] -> -4.8 angstrom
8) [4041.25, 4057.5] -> -2.0 angstrom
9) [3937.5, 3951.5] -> -1.3 angstrom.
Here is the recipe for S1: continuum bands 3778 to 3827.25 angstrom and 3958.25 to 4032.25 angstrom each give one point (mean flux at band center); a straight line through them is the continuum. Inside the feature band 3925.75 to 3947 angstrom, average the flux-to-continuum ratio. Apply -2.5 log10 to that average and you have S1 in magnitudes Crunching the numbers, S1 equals 0.069 mag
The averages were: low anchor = 40.7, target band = 38.4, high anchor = 41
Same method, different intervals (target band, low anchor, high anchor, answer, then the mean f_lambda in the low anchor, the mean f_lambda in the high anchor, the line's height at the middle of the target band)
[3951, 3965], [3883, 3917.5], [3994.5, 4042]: 0.069 mag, 38.5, 44.9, 41.7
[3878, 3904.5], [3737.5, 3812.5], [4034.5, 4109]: 0.090 mag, 35.9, 43.4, 38.9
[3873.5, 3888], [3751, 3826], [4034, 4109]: 0.103 mag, 38.1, 43.4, 39.8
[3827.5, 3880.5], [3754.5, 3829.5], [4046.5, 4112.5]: 0.032 mag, 38.1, 42.6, 39.1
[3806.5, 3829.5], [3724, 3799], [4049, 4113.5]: 0.051 mag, 46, 42.4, 45.4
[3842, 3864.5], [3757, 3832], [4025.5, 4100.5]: -0.038 mag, 38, 43.8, 39.3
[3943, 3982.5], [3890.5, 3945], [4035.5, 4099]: 0.107 mag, 39.4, 43.8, 40.7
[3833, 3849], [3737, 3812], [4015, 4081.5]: 0.221 mag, 35.8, 44.7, 38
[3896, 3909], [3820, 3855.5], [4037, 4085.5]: -0.031 mag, 34.8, 45.1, 37.8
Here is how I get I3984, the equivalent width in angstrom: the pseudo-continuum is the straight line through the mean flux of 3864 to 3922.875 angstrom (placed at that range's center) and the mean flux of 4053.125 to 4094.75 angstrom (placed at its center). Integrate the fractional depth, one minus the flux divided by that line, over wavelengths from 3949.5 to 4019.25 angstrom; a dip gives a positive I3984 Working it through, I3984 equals 2.7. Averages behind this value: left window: 40.4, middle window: 40.6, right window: 44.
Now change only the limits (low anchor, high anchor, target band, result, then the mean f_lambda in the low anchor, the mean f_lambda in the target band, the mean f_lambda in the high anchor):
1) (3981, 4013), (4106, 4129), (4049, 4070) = -1.1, 45.4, 45.4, 40.9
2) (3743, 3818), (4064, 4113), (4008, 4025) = -1.4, 36.8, 43.7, 41.5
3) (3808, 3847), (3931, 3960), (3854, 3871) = -3.4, 36.8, 45.3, 39.6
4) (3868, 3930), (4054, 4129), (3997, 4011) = -1.2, 40.3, 44.7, 42.2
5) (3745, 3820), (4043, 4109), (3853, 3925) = -3.3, 37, 40.9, 42.9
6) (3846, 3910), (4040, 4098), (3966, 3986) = 3.6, 40.4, 34.5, 43.7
